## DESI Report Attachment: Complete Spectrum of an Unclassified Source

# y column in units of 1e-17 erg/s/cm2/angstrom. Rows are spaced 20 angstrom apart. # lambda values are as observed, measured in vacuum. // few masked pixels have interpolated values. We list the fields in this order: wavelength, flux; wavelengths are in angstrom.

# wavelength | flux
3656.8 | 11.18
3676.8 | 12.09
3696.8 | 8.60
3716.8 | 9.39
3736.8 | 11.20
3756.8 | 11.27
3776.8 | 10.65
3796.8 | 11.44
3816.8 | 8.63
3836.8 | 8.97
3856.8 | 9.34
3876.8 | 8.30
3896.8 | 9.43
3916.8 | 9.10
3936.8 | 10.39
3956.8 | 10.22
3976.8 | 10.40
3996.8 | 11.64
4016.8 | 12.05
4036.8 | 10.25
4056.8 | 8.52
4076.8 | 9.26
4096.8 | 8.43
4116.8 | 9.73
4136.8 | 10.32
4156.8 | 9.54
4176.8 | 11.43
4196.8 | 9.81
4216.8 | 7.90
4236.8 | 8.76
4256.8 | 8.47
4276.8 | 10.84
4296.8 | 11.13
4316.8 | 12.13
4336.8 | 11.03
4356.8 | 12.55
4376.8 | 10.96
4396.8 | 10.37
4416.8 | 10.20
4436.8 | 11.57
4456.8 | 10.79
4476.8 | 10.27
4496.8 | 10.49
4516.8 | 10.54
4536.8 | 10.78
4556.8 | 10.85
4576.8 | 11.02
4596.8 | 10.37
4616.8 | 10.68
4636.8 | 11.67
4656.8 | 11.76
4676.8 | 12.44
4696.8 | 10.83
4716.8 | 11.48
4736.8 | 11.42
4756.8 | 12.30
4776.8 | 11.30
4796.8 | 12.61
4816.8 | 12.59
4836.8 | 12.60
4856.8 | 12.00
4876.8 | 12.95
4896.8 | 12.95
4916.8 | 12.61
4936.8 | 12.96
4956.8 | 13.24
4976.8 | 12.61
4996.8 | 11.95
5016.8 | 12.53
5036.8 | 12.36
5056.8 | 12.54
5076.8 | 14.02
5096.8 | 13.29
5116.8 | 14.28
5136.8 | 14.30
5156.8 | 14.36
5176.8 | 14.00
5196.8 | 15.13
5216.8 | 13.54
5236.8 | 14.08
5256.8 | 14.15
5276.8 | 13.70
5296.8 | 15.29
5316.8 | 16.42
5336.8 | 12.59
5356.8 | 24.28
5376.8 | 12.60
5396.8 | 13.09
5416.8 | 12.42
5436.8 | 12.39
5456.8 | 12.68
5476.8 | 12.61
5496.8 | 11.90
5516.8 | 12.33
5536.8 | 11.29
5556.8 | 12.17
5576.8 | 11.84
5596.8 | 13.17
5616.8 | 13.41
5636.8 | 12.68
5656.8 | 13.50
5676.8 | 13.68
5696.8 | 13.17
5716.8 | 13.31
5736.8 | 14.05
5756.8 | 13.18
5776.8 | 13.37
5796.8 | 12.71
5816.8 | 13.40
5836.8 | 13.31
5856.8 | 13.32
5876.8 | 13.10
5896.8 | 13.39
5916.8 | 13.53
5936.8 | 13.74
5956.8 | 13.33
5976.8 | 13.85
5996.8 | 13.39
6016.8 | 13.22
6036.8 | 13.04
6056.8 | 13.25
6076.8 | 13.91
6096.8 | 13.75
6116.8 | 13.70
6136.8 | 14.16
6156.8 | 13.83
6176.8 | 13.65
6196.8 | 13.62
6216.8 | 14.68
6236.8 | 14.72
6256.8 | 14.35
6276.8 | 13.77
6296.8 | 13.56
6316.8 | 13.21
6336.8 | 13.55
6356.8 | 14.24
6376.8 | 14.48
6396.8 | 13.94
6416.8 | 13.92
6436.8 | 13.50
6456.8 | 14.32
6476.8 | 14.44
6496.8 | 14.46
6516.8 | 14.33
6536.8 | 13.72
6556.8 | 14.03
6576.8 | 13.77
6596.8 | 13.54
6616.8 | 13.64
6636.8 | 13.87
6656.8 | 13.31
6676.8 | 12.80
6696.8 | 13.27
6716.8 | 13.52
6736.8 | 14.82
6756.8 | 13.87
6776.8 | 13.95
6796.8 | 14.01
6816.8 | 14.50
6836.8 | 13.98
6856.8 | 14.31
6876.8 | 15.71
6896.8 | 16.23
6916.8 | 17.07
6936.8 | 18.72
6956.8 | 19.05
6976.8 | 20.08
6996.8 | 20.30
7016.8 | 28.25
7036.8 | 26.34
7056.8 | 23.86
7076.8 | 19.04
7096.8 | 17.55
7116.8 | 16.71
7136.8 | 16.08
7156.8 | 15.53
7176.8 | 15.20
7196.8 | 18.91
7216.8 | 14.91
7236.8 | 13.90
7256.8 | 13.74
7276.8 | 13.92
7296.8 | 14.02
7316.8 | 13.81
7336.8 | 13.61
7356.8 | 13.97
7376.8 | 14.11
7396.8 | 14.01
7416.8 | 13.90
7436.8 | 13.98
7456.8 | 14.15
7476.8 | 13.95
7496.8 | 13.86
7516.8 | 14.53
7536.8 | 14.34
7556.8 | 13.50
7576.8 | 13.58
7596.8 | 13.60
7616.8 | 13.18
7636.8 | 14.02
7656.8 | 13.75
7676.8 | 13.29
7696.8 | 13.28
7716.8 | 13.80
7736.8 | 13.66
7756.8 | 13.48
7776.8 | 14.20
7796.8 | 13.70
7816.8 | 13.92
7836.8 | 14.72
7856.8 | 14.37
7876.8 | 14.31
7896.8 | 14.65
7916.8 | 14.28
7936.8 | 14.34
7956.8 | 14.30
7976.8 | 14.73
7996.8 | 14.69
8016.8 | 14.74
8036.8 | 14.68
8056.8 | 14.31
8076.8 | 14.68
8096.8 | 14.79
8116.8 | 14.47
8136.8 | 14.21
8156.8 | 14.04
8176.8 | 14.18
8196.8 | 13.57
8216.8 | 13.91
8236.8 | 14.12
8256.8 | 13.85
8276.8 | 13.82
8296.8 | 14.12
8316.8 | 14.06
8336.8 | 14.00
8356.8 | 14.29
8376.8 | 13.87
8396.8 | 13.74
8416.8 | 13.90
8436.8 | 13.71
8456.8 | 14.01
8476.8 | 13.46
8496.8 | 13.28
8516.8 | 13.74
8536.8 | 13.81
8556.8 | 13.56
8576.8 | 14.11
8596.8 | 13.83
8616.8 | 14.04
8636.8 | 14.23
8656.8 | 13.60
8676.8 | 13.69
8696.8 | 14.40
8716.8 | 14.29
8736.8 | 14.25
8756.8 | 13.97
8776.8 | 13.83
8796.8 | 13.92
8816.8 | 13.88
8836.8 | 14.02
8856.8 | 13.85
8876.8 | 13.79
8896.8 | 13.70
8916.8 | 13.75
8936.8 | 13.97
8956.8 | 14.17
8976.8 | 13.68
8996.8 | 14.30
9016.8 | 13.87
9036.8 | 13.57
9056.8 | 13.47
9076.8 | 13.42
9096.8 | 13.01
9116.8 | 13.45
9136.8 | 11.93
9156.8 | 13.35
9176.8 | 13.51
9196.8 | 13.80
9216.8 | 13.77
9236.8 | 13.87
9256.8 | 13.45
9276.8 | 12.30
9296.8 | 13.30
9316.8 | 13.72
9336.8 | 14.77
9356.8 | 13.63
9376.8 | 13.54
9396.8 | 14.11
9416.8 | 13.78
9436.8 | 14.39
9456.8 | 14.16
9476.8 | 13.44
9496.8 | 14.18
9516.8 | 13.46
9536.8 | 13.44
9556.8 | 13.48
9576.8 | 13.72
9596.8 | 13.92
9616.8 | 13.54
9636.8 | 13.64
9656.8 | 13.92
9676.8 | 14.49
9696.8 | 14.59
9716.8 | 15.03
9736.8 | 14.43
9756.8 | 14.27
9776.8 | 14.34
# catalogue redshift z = 0.070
